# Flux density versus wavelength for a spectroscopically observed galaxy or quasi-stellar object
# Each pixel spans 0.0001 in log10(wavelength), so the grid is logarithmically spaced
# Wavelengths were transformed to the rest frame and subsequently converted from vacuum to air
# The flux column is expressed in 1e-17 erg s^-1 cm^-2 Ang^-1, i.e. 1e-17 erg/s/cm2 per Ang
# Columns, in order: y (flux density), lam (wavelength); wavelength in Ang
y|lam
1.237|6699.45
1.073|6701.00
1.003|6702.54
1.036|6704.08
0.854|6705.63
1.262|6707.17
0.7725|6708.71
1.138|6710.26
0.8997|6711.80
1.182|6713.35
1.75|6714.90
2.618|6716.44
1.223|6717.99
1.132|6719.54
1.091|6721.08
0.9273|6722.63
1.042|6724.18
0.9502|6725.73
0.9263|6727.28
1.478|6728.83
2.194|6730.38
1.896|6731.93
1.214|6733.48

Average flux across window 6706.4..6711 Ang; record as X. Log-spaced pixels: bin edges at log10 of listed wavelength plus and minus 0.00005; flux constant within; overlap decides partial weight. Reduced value 1.06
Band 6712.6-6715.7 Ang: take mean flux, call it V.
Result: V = 1.48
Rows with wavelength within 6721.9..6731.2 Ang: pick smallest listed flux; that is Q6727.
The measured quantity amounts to 0.9263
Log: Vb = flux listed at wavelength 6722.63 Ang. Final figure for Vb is 0.9273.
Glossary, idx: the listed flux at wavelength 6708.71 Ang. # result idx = 0.7725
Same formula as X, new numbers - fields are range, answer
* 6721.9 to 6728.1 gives 0.965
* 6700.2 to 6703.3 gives 1.04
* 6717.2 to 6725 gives 1.08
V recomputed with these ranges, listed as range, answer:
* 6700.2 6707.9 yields 1.04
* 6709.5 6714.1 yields 1.07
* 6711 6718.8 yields 1.53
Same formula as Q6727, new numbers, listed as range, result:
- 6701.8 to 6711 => 0.7725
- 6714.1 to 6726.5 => 0.9273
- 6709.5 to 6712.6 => 0.8997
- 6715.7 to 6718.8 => 1.223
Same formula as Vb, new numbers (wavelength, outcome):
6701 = 1.073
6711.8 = 0.8997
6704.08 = 1.036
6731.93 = 1.896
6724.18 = 1.042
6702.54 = 1.003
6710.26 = 1.138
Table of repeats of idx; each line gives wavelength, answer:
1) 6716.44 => 2.618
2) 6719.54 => 1.132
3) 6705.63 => 0.854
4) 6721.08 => 1.091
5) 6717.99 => 1.223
